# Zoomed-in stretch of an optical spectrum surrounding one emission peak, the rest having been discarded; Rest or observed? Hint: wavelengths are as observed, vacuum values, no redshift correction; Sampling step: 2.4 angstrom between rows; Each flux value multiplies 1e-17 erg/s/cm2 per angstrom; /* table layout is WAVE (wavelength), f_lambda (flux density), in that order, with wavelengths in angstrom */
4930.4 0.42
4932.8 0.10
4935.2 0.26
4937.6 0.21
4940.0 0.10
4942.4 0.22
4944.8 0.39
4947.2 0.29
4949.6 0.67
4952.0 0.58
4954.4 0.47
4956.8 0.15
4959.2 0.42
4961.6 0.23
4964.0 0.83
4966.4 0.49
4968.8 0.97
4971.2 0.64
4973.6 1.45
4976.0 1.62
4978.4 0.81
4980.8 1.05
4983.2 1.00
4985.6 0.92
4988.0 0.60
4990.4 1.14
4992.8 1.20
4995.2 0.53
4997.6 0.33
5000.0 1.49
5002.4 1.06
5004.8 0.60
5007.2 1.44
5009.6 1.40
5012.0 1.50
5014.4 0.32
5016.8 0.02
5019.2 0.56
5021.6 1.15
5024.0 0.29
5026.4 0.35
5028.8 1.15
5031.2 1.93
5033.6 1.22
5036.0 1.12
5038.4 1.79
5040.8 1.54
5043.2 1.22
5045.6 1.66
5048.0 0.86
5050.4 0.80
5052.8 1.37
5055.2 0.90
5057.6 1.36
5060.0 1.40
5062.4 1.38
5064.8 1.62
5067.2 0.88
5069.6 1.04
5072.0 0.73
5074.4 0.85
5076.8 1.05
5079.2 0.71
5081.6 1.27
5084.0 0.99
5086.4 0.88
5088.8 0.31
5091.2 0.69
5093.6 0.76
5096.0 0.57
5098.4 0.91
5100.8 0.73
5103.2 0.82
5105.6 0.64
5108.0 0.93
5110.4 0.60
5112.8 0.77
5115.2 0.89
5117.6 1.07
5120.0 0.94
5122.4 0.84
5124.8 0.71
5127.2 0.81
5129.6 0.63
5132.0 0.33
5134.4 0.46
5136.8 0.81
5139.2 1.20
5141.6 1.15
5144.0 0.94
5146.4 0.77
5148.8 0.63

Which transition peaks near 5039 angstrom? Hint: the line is C IV 1549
